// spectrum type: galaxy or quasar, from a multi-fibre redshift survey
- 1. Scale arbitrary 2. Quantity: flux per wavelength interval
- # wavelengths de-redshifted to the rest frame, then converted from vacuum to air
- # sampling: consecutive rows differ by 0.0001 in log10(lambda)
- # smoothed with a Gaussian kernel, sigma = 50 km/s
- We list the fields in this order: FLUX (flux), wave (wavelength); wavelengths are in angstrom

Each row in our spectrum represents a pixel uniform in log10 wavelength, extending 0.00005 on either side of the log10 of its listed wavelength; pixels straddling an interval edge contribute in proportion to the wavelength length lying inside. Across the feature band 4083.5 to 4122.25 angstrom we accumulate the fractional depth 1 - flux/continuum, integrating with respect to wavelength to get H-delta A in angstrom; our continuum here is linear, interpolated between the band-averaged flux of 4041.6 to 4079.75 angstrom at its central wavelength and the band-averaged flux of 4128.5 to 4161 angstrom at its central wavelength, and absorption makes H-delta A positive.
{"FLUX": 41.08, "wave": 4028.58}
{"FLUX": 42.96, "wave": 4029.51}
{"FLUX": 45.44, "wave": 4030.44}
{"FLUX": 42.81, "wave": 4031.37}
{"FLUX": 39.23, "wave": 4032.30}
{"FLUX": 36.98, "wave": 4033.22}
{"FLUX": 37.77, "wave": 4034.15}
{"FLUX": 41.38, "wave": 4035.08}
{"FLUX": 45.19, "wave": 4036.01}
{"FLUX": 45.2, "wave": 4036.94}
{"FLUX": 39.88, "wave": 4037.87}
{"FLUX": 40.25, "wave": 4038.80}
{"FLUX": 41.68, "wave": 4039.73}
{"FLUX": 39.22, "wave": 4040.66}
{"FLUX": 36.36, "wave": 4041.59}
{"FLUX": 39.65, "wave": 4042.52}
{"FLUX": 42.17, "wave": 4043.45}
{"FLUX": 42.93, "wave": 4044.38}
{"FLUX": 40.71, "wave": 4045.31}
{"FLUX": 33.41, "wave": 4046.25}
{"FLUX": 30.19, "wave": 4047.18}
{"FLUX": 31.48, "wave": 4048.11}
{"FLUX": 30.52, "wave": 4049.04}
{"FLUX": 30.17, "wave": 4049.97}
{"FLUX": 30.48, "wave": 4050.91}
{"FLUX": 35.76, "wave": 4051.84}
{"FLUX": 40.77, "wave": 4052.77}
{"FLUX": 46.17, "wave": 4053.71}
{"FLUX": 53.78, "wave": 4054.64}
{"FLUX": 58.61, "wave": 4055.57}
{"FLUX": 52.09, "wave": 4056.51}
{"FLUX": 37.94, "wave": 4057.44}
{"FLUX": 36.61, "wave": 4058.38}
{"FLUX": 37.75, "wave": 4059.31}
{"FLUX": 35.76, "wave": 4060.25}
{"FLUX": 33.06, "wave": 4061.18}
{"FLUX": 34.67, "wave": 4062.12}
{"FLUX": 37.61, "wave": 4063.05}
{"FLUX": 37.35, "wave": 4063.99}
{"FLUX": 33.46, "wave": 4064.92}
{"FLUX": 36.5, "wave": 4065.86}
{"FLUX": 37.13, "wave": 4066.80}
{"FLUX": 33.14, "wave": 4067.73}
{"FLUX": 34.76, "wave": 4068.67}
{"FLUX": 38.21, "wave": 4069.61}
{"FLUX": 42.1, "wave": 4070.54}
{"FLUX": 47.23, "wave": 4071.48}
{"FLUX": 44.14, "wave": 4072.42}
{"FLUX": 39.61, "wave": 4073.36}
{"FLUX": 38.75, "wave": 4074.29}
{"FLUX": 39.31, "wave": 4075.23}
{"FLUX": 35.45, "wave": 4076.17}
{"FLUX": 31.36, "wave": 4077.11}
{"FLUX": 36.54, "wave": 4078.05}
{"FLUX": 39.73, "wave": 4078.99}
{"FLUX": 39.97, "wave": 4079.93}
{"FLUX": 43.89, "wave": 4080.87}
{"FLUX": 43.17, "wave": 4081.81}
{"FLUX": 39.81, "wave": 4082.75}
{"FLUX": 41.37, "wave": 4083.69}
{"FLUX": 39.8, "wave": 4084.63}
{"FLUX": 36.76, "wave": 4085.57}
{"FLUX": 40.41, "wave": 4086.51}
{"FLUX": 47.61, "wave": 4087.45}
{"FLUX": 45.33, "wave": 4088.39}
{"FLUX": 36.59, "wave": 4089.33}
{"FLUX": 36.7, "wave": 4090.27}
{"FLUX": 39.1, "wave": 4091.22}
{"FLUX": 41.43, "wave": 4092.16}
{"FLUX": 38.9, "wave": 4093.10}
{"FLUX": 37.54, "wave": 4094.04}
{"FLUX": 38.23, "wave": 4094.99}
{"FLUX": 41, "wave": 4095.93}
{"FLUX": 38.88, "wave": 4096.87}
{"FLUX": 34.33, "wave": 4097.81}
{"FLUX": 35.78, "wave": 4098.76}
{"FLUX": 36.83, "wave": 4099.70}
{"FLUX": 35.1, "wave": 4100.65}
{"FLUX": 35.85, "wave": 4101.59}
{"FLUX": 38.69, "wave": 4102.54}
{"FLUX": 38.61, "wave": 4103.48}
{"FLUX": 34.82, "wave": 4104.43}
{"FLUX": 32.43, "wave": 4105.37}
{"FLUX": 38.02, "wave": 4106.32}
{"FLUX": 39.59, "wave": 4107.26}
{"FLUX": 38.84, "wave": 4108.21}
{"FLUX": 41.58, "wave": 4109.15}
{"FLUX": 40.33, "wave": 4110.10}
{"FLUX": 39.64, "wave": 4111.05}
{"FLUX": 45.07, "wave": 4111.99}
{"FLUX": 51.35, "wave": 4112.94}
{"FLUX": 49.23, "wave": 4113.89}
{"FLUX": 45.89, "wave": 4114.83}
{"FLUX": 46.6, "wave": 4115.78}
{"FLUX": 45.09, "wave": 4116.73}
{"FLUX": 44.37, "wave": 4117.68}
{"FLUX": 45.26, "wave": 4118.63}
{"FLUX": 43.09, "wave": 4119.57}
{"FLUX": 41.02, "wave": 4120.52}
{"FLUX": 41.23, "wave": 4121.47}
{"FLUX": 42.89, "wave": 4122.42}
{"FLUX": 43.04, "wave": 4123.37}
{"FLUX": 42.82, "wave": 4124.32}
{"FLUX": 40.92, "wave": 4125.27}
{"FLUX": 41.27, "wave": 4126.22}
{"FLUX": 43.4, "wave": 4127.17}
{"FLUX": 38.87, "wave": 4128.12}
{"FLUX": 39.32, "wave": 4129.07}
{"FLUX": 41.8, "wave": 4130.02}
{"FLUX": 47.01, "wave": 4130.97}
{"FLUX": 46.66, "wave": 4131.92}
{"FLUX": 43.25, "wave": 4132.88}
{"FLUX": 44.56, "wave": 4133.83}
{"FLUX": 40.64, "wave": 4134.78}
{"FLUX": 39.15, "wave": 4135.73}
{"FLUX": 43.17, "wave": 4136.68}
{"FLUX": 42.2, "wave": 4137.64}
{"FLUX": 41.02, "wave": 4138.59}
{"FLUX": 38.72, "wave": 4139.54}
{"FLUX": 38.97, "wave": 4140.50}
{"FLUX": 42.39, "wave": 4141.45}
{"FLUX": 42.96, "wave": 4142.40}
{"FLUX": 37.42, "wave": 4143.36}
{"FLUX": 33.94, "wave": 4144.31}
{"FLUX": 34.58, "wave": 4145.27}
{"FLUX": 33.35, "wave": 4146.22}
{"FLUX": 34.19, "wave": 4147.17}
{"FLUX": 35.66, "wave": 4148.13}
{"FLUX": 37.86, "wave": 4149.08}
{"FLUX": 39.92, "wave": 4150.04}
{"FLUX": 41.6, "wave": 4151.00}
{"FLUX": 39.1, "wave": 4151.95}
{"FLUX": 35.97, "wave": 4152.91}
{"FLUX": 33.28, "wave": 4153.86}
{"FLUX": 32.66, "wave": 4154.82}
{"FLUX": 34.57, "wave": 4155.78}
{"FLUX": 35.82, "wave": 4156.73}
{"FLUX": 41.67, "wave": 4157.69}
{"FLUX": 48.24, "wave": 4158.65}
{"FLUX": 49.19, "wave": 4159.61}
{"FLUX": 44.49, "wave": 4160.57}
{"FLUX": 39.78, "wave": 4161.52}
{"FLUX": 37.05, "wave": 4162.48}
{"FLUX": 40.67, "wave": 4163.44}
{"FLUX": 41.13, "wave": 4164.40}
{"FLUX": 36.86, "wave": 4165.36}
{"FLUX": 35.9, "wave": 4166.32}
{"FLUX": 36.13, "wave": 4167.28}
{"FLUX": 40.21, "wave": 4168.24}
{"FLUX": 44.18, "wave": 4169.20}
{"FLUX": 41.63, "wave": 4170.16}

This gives -1.31 angstrom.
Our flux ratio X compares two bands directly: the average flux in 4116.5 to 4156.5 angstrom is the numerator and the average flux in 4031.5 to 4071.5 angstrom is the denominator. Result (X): 1.03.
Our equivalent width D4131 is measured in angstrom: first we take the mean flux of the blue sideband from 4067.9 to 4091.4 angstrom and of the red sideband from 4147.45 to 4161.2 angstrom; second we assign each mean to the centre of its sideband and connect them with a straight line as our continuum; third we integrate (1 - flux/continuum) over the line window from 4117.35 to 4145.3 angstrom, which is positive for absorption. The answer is -1.6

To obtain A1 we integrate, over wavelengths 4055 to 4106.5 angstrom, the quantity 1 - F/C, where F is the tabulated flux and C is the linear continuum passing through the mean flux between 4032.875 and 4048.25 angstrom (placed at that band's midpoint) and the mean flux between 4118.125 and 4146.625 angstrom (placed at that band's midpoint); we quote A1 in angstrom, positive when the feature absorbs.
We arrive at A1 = 1.6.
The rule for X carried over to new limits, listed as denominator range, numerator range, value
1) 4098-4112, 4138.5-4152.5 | 1.01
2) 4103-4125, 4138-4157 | 0.88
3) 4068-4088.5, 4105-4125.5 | 1.07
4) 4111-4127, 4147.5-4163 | 0.89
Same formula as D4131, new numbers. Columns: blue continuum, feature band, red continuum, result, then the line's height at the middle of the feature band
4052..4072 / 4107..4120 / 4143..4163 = -1.69 angstrom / 39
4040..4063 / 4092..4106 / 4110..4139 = 1.53 angstrom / 41.7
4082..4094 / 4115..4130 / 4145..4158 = -1.75 angstrom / 38.2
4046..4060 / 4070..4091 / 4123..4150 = -0.40 angstrom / 39.5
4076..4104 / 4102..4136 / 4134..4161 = -2.76 angstrom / 39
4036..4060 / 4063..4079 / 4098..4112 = 0.46 angstrom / 39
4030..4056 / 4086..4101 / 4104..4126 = 0.93 angstrom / 41.6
